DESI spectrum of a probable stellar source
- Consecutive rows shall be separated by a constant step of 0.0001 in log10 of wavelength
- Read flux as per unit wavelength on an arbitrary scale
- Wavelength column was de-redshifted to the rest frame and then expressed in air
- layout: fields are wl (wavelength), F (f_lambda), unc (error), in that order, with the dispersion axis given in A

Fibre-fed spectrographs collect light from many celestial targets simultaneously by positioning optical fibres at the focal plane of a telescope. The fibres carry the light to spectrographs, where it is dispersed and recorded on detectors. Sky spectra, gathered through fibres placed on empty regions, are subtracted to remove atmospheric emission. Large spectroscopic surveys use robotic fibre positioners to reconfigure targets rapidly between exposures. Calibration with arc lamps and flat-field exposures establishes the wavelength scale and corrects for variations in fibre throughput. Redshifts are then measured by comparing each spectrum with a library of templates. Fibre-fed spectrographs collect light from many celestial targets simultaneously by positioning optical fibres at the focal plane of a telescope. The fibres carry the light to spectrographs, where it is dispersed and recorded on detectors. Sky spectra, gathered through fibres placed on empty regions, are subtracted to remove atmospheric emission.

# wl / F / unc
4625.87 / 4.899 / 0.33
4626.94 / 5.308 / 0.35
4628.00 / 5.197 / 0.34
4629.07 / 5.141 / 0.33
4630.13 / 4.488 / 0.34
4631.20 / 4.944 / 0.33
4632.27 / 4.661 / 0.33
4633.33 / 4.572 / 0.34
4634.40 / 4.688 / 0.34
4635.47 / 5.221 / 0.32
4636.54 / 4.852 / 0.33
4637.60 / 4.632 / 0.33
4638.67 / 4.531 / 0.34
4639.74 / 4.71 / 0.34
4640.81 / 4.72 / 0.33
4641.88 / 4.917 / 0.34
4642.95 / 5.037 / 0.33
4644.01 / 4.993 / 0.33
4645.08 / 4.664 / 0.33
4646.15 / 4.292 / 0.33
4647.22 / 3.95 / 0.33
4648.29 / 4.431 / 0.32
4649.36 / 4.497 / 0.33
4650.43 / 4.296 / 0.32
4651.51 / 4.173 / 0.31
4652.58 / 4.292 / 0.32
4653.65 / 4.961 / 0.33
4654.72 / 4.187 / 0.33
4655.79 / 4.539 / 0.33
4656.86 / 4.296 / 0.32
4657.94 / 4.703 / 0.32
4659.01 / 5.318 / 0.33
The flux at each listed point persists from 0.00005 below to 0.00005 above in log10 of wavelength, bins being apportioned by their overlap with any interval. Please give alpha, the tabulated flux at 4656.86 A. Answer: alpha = 4.296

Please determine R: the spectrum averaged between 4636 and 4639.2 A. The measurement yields 4.68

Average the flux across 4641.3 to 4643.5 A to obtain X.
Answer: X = 4.99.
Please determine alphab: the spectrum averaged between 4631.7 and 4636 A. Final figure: 4.78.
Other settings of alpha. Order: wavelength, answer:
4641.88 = 4.917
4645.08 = 4.664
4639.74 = 4.71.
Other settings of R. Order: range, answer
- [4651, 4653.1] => 4.24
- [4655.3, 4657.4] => 4.41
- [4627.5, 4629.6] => 5.16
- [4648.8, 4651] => 4.38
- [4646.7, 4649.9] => 4.3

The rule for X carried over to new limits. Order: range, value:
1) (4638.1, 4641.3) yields 4.64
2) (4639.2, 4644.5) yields 4.88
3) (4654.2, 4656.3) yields 4.37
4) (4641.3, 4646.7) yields 4.78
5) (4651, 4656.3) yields 4.44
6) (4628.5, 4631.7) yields 4.86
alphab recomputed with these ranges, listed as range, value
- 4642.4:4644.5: 5.03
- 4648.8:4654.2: 4.44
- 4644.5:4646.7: 4.48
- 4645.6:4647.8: 4.13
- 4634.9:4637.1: 5.03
